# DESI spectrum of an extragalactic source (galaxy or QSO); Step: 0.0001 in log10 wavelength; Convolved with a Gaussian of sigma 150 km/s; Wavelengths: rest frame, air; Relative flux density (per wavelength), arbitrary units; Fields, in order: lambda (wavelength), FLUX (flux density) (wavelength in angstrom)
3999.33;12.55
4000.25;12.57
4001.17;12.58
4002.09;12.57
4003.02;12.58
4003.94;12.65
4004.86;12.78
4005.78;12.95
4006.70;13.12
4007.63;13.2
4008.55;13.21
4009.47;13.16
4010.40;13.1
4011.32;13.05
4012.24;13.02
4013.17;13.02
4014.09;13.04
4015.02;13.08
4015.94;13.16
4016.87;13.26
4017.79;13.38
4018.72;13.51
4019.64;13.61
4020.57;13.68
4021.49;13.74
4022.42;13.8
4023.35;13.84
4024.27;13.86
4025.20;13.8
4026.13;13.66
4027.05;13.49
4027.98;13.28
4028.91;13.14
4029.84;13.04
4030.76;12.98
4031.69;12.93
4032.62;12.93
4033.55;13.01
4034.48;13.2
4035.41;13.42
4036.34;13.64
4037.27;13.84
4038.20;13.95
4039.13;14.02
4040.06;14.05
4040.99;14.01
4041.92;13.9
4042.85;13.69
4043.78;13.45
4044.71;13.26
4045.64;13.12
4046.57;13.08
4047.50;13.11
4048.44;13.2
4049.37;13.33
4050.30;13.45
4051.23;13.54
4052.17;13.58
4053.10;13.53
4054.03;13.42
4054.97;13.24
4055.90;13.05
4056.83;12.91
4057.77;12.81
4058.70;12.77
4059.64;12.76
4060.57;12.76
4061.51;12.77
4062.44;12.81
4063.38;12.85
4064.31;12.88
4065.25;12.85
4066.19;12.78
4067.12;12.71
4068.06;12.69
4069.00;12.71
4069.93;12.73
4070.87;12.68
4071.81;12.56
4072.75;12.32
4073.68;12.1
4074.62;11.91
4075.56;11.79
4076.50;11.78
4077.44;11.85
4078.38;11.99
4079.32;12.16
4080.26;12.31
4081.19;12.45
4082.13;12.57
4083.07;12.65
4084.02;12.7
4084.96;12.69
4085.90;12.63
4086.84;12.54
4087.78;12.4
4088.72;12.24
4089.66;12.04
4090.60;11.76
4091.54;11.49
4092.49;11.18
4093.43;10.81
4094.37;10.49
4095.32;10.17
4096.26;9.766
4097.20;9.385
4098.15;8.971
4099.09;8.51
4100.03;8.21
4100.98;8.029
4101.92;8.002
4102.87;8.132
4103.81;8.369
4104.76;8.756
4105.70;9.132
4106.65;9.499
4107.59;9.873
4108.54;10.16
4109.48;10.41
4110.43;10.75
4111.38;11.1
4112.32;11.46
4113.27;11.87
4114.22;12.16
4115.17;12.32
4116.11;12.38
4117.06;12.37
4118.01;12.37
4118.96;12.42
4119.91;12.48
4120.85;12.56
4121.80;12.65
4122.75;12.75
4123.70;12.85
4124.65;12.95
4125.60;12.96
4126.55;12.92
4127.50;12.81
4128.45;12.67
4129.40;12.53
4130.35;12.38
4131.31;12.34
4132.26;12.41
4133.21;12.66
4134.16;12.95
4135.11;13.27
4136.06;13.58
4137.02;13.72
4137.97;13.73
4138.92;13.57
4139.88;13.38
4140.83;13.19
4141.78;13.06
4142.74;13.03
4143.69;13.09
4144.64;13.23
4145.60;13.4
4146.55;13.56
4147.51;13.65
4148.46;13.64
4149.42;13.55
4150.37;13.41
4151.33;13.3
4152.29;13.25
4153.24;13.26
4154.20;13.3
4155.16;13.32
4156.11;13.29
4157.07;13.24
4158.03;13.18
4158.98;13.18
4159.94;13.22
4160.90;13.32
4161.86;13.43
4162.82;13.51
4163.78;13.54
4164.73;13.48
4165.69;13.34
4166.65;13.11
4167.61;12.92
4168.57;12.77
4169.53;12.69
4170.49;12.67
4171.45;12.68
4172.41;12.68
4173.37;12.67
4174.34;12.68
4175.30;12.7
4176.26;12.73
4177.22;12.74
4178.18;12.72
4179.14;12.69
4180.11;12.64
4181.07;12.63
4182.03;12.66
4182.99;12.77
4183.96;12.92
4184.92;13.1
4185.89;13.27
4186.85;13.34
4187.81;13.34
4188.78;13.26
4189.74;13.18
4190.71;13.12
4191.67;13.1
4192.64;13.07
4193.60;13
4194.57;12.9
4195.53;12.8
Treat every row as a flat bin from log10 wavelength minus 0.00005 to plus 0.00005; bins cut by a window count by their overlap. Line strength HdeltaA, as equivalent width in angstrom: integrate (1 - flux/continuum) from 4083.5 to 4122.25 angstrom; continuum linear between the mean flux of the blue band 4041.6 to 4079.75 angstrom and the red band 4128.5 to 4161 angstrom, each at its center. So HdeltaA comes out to 6.4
